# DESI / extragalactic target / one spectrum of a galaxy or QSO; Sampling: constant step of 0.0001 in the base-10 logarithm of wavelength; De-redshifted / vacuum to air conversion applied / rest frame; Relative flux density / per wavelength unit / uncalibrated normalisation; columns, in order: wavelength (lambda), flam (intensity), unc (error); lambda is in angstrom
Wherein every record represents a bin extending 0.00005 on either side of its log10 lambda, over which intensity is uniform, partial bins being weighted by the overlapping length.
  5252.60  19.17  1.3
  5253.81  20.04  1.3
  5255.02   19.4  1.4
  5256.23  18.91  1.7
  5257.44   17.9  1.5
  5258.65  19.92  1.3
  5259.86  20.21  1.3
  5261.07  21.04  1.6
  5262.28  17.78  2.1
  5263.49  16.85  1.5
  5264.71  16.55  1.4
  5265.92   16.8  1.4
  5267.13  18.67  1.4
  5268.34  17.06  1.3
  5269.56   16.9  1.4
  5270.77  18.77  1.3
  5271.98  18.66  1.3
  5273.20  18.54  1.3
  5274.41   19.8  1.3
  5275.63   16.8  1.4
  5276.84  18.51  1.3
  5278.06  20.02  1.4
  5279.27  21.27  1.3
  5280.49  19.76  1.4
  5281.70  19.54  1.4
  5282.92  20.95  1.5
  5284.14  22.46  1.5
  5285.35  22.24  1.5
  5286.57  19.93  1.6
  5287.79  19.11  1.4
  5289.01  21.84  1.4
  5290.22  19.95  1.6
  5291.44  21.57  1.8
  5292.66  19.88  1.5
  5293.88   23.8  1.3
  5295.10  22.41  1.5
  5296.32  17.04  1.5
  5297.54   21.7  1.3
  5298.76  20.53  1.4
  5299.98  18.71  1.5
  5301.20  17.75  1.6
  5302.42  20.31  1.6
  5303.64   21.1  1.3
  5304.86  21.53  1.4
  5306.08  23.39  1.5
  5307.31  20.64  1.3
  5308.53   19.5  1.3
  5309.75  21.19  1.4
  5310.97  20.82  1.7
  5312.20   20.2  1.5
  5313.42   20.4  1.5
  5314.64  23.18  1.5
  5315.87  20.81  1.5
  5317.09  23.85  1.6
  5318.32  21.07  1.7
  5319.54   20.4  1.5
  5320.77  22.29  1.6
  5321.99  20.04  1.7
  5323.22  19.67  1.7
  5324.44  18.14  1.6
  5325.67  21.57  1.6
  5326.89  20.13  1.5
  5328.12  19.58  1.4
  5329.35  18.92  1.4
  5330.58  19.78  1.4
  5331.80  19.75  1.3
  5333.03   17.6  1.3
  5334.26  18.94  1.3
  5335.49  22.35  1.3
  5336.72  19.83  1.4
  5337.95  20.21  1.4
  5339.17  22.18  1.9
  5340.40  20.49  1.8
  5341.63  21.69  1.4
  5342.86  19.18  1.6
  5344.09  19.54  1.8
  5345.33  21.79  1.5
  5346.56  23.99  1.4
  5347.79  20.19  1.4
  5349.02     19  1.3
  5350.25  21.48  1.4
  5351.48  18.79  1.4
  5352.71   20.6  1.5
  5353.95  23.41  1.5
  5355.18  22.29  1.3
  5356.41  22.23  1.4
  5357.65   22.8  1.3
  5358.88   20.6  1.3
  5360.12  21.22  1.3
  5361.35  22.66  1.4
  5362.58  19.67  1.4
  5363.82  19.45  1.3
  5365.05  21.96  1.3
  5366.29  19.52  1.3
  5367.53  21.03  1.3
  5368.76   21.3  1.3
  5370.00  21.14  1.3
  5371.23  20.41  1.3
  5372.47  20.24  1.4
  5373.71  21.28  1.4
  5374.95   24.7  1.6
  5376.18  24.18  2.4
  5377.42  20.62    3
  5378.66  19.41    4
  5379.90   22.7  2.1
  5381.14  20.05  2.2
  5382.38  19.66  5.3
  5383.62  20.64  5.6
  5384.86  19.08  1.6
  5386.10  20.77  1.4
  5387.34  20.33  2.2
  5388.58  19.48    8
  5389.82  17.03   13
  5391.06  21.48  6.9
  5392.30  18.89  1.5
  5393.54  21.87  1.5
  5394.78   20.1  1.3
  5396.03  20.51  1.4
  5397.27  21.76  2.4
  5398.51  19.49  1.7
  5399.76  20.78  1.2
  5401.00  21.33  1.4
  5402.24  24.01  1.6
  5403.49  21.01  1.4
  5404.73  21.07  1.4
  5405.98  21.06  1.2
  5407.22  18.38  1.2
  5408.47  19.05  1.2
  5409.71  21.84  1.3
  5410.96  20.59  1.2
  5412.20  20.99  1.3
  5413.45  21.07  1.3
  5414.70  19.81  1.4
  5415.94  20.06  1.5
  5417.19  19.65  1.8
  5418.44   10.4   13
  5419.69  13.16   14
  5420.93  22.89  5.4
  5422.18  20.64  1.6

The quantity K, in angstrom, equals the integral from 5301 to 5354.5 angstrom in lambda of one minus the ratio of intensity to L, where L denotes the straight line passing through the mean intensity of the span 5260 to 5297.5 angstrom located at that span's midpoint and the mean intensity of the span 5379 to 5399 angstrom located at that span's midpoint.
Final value -2.1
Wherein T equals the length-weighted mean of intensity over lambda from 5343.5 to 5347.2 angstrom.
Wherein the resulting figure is 21.7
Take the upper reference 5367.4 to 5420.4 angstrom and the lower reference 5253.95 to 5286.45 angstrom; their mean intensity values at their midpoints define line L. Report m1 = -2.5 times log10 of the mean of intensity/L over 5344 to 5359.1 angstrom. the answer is -0.08 mag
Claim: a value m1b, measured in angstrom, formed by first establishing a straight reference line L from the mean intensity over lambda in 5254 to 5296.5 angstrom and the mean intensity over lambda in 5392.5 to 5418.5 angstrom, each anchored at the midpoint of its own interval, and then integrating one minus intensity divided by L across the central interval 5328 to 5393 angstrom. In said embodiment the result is -1.9 angstrom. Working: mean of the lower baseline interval 19.5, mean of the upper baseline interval 20.4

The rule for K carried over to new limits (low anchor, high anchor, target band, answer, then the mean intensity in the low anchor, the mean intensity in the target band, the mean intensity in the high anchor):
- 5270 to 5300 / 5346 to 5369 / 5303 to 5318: -0.6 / 20.2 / 21.4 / 21.2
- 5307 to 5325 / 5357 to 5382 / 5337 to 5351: 0.1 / 20.8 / 20.8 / 21.2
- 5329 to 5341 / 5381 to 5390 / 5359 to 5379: -1.4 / 20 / 21.2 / 19.7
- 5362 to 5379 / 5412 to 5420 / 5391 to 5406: -1.5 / 21.1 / 21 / 17.9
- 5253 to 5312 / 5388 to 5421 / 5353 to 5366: -1.1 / 19.8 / 21.5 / 19.9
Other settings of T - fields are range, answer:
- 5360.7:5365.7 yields 20.9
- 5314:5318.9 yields 22.2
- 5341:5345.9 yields 20.5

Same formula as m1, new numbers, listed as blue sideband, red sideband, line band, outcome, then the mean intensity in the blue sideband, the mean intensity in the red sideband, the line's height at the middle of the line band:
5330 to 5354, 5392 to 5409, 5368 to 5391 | -0.01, 20.5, 20.7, 20.6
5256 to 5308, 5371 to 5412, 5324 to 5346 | 0.00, 19.7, 20.7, 20.2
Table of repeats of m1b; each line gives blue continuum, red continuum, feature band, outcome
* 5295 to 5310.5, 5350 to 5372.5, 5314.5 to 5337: 0.3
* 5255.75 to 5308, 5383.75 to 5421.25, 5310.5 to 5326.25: -0.9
